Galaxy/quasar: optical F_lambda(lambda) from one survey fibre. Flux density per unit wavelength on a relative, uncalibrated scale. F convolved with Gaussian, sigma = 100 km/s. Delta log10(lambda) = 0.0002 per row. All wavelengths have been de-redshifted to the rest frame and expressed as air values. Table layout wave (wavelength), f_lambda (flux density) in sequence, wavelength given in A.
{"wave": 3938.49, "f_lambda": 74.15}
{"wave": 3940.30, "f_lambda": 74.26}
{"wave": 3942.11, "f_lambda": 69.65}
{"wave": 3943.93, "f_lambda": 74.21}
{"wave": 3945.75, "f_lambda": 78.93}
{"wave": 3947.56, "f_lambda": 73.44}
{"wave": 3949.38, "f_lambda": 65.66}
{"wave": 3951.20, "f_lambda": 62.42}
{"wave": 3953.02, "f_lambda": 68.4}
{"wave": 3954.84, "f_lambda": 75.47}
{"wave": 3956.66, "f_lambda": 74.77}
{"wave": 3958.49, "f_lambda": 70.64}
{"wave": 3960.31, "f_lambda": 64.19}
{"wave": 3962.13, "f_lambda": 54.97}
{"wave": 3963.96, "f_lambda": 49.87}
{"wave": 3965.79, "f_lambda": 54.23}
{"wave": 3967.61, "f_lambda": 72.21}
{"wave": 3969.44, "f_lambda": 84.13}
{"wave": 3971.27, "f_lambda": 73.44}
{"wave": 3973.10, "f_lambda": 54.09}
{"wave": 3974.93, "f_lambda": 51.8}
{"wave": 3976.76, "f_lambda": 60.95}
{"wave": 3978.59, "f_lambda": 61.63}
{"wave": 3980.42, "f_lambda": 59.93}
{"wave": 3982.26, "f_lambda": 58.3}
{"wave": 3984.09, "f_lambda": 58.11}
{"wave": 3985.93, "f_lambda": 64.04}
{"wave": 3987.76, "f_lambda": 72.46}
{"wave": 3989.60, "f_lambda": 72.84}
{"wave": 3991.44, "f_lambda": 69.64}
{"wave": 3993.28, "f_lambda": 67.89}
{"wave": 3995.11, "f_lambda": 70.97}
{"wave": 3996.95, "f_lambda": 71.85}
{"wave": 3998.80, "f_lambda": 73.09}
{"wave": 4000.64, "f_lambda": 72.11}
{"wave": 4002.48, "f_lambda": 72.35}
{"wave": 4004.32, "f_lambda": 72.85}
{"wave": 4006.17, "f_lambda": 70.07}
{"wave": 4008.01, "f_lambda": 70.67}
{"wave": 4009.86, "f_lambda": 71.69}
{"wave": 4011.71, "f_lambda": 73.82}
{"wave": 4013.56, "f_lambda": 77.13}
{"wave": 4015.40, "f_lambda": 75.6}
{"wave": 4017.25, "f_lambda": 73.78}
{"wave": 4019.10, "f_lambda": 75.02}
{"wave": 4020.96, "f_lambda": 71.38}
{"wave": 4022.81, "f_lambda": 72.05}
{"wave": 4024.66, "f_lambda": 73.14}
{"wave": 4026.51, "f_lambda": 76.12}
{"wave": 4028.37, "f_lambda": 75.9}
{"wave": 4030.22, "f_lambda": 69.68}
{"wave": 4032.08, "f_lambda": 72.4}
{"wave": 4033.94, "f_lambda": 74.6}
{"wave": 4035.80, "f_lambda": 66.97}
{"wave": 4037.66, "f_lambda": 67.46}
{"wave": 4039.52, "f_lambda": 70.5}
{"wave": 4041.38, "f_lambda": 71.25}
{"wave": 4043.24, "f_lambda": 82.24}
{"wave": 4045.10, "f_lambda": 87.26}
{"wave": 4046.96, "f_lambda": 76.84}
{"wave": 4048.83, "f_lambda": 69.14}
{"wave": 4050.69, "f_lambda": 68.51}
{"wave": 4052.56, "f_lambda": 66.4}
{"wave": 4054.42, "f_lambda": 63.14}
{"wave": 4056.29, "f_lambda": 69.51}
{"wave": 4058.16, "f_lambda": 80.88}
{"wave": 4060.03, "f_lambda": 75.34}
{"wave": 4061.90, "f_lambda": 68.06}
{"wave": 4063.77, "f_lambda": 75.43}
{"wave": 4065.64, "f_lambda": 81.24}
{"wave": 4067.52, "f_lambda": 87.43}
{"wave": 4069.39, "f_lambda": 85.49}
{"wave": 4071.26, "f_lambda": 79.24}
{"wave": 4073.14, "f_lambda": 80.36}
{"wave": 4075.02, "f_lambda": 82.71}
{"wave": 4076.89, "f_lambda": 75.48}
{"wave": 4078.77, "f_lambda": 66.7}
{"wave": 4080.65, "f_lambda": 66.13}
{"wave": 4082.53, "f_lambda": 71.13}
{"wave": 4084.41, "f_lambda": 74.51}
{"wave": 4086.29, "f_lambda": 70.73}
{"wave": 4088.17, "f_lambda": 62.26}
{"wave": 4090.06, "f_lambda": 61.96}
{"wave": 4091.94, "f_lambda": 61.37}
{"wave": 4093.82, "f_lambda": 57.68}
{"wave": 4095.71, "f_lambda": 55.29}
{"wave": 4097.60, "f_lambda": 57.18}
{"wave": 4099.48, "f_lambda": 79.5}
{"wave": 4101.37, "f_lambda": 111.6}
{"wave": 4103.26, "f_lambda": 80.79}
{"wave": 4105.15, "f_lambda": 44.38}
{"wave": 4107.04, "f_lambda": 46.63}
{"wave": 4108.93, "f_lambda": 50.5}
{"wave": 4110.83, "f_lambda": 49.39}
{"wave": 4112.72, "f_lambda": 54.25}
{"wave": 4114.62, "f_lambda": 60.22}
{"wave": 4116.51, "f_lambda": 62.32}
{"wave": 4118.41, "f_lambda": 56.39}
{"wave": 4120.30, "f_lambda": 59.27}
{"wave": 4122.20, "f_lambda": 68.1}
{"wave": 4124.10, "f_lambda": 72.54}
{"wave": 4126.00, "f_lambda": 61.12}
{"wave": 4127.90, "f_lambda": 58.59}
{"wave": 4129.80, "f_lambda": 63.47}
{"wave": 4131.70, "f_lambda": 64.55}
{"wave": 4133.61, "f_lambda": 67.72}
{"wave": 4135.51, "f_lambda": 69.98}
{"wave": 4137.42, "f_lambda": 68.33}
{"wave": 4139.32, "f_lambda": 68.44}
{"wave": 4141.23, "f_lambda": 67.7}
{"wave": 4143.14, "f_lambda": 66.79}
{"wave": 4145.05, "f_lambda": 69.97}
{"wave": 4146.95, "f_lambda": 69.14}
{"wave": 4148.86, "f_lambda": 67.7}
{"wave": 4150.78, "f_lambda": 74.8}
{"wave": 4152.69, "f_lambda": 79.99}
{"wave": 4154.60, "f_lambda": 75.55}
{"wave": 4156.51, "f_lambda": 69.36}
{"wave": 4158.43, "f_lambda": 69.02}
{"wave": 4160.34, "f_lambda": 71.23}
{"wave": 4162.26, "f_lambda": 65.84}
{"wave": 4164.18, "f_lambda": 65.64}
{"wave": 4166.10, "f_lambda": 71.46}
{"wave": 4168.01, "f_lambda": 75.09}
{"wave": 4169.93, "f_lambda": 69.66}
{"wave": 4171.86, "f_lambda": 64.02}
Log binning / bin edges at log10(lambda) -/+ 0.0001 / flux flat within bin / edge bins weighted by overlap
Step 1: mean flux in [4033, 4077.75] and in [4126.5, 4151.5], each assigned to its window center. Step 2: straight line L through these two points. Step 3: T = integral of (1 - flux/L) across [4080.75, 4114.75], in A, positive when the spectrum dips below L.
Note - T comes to 3.5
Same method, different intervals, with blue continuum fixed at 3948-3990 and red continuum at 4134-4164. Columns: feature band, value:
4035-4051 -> -1.6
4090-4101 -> 0.6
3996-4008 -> -1.2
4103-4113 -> 2.4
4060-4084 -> -3.1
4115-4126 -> 0.9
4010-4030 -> -2.4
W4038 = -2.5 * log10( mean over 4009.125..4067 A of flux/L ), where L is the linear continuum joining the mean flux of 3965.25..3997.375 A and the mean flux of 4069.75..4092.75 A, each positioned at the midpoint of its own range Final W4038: -0.07 mag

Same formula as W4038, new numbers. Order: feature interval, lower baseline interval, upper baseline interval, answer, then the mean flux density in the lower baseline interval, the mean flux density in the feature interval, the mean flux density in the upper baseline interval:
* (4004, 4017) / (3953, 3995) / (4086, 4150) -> -0.13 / 65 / 73.2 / 64.3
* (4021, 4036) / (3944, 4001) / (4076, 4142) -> -0.11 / 66.6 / 72.8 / 64.7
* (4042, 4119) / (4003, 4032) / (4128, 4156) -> 0.02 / 73.2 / 69.7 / 69.3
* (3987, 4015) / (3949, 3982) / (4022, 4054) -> -0.06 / 64.2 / 72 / 72.8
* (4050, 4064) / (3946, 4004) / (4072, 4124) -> -0.08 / 66.5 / 70.7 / 65.6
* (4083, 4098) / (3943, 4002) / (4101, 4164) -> 0.05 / 66.8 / 63.1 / 65.8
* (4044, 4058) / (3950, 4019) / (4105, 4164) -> -0.09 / 67.7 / 72.2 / 64.6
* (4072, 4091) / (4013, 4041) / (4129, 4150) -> -0.01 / 72.7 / 71.3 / 67.7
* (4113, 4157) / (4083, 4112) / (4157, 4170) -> 0.01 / 64.3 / 66.8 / 69.7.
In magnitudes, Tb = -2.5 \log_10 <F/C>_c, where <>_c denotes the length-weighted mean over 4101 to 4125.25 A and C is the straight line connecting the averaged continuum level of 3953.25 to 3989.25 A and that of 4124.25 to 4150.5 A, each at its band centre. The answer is 0.08 mag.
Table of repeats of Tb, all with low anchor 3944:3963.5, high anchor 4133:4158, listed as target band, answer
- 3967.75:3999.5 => 0.043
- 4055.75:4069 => -0.114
